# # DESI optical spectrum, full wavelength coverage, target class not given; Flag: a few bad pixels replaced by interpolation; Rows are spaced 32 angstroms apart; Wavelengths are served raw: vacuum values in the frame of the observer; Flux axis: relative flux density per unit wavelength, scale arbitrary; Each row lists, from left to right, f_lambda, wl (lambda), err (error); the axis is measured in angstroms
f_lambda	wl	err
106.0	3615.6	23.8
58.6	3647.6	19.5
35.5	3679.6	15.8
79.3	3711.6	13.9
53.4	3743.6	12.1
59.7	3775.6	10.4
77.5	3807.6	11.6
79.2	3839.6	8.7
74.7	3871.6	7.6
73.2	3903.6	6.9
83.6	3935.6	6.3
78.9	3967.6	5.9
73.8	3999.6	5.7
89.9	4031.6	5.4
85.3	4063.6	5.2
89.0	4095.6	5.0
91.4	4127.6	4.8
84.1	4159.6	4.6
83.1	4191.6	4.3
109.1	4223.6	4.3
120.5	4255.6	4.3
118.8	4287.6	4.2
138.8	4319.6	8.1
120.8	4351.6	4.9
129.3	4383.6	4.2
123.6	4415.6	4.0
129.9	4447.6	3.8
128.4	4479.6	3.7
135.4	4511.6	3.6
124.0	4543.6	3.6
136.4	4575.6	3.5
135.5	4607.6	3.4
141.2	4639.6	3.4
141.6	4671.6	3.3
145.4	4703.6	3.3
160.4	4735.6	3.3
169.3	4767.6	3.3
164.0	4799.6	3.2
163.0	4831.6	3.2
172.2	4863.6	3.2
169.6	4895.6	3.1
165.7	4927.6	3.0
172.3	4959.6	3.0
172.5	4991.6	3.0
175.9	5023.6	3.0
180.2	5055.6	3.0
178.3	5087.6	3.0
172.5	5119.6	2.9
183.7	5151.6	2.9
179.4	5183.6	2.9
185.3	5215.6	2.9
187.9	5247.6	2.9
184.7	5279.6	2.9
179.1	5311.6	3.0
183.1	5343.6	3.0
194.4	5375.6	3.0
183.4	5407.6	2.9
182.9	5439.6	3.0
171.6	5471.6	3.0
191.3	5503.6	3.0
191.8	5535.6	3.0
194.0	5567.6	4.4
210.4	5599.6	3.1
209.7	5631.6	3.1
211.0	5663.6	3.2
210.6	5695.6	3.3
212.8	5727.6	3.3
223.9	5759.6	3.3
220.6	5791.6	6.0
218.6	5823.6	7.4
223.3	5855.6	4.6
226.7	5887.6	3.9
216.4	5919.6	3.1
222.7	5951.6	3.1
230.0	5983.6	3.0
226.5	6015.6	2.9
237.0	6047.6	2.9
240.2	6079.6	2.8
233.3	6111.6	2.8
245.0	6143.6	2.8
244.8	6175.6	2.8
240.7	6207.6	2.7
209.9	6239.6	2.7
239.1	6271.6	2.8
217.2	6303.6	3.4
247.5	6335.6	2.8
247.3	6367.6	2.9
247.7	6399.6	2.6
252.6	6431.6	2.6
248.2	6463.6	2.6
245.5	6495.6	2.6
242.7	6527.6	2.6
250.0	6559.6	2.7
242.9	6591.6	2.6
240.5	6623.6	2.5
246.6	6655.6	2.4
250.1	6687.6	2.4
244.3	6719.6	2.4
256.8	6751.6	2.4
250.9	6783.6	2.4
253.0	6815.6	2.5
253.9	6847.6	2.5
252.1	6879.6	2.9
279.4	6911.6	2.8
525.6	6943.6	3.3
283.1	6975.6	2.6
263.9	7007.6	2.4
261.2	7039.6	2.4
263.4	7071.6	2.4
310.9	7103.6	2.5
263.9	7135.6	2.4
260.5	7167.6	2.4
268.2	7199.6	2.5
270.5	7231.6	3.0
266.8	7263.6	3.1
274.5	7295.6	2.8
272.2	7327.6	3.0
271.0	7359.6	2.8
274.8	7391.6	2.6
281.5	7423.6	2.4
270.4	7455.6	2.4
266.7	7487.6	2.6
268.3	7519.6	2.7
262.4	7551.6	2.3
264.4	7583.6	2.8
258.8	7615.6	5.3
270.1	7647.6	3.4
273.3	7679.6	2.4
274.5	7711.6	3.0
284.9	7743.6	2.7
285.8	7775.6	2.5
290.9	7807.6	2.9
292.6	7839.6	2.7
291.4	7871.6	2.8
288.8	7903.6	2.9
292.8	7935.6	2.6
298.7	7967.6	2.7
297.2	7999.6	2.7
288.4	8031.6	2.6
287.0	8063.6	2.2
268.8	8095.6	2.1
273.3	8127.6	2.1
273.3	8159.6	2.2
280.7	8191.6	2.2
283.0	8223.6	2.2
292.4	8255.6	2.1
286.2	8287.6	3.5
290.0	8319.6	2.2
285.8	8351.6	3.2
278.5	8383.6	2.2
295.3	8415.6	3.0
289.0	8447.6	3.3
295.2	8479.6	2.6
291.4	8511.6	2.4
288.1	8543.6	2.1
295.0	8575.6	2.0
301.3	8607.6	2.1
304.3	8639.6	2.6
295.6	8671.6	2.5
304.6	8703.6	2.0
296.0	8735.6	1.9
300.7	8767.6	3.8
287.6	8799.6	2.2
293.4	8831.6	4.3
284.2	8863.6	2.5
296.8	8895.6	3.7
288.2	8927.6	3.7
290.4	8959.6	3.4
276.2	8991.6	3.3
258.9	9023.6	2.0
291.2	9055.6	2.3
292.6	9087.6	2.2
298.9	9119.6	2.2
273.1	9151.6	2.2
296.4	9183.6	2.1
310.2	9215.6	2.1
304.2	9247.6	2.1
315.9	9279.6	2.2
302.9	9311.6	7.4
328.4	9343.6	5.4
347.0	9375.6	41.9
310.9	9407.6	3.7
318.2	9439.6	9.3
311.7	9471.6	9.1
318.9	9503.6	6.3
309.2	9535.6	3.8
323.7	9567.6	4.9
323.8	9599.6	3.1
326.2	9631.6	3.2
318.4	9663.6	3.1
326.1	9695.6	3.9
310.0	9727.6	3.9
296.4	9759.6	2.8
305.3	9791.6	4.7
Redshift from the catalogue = 0.057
